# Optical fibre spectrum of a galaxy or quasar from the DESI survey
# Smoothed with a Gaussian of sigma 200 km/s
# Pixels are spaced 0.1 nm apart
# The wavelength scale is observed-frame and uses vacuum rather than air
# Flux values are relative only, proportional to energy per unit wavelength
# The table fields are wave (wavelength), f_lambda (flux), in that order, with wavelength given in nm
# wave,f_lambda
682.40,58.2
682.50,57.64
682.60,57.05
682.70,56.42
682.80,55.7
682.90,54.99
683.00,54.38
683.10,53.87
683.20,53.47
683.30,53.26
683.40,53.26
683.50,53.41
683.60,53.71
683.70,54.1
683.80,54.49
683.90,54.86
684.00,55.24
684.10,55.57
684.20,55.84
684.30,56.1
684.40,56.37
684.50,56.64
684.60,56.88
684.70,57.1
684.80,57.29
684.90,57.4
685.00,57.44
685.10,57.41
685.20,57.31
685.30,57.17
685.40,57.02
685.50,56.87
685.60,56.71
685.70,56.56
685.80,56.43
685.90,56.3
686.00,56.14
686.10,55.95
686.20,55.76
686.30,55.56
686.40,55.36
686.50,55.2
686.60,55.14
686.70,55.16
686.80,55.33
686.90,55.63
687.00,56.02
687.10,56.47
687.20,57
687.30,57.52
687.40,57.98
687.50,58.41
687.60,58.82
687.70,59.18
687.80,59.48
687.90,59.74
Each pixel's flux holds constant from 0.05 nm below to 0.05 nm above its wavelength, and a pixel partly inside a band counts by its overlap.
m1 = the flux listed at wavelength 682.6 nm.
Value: 57.05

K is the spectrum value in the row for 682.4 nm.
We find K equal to 58.2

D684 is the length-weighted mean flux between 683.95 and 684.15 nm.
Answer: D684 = 55.4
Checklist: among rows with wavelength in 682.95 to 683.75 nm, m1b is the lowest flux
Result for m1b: 53.26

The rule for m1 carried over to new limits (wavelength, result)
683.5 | 53.41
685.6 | 56.71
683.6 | 53.71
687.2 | 57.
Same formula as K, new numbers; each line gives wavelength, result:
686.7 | 55.16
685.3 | 57.17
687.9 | 59.74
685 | 57.44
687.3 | 57.52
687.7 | 59.18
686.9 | 55.63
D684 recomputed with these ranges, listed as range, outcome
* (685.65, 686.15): 56.3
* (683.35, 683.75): 53.6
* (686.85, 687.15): 56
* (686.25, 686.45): 55.5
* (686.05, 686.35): 55.8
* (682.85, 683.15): 54.4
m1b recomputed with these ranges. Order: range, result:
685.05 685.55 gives 56.87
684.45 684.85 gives 56.64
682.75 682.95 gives 54.99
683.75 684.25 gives 54.49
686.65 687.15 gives 55.16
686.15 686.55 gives 55.2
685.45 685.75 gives 56.56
